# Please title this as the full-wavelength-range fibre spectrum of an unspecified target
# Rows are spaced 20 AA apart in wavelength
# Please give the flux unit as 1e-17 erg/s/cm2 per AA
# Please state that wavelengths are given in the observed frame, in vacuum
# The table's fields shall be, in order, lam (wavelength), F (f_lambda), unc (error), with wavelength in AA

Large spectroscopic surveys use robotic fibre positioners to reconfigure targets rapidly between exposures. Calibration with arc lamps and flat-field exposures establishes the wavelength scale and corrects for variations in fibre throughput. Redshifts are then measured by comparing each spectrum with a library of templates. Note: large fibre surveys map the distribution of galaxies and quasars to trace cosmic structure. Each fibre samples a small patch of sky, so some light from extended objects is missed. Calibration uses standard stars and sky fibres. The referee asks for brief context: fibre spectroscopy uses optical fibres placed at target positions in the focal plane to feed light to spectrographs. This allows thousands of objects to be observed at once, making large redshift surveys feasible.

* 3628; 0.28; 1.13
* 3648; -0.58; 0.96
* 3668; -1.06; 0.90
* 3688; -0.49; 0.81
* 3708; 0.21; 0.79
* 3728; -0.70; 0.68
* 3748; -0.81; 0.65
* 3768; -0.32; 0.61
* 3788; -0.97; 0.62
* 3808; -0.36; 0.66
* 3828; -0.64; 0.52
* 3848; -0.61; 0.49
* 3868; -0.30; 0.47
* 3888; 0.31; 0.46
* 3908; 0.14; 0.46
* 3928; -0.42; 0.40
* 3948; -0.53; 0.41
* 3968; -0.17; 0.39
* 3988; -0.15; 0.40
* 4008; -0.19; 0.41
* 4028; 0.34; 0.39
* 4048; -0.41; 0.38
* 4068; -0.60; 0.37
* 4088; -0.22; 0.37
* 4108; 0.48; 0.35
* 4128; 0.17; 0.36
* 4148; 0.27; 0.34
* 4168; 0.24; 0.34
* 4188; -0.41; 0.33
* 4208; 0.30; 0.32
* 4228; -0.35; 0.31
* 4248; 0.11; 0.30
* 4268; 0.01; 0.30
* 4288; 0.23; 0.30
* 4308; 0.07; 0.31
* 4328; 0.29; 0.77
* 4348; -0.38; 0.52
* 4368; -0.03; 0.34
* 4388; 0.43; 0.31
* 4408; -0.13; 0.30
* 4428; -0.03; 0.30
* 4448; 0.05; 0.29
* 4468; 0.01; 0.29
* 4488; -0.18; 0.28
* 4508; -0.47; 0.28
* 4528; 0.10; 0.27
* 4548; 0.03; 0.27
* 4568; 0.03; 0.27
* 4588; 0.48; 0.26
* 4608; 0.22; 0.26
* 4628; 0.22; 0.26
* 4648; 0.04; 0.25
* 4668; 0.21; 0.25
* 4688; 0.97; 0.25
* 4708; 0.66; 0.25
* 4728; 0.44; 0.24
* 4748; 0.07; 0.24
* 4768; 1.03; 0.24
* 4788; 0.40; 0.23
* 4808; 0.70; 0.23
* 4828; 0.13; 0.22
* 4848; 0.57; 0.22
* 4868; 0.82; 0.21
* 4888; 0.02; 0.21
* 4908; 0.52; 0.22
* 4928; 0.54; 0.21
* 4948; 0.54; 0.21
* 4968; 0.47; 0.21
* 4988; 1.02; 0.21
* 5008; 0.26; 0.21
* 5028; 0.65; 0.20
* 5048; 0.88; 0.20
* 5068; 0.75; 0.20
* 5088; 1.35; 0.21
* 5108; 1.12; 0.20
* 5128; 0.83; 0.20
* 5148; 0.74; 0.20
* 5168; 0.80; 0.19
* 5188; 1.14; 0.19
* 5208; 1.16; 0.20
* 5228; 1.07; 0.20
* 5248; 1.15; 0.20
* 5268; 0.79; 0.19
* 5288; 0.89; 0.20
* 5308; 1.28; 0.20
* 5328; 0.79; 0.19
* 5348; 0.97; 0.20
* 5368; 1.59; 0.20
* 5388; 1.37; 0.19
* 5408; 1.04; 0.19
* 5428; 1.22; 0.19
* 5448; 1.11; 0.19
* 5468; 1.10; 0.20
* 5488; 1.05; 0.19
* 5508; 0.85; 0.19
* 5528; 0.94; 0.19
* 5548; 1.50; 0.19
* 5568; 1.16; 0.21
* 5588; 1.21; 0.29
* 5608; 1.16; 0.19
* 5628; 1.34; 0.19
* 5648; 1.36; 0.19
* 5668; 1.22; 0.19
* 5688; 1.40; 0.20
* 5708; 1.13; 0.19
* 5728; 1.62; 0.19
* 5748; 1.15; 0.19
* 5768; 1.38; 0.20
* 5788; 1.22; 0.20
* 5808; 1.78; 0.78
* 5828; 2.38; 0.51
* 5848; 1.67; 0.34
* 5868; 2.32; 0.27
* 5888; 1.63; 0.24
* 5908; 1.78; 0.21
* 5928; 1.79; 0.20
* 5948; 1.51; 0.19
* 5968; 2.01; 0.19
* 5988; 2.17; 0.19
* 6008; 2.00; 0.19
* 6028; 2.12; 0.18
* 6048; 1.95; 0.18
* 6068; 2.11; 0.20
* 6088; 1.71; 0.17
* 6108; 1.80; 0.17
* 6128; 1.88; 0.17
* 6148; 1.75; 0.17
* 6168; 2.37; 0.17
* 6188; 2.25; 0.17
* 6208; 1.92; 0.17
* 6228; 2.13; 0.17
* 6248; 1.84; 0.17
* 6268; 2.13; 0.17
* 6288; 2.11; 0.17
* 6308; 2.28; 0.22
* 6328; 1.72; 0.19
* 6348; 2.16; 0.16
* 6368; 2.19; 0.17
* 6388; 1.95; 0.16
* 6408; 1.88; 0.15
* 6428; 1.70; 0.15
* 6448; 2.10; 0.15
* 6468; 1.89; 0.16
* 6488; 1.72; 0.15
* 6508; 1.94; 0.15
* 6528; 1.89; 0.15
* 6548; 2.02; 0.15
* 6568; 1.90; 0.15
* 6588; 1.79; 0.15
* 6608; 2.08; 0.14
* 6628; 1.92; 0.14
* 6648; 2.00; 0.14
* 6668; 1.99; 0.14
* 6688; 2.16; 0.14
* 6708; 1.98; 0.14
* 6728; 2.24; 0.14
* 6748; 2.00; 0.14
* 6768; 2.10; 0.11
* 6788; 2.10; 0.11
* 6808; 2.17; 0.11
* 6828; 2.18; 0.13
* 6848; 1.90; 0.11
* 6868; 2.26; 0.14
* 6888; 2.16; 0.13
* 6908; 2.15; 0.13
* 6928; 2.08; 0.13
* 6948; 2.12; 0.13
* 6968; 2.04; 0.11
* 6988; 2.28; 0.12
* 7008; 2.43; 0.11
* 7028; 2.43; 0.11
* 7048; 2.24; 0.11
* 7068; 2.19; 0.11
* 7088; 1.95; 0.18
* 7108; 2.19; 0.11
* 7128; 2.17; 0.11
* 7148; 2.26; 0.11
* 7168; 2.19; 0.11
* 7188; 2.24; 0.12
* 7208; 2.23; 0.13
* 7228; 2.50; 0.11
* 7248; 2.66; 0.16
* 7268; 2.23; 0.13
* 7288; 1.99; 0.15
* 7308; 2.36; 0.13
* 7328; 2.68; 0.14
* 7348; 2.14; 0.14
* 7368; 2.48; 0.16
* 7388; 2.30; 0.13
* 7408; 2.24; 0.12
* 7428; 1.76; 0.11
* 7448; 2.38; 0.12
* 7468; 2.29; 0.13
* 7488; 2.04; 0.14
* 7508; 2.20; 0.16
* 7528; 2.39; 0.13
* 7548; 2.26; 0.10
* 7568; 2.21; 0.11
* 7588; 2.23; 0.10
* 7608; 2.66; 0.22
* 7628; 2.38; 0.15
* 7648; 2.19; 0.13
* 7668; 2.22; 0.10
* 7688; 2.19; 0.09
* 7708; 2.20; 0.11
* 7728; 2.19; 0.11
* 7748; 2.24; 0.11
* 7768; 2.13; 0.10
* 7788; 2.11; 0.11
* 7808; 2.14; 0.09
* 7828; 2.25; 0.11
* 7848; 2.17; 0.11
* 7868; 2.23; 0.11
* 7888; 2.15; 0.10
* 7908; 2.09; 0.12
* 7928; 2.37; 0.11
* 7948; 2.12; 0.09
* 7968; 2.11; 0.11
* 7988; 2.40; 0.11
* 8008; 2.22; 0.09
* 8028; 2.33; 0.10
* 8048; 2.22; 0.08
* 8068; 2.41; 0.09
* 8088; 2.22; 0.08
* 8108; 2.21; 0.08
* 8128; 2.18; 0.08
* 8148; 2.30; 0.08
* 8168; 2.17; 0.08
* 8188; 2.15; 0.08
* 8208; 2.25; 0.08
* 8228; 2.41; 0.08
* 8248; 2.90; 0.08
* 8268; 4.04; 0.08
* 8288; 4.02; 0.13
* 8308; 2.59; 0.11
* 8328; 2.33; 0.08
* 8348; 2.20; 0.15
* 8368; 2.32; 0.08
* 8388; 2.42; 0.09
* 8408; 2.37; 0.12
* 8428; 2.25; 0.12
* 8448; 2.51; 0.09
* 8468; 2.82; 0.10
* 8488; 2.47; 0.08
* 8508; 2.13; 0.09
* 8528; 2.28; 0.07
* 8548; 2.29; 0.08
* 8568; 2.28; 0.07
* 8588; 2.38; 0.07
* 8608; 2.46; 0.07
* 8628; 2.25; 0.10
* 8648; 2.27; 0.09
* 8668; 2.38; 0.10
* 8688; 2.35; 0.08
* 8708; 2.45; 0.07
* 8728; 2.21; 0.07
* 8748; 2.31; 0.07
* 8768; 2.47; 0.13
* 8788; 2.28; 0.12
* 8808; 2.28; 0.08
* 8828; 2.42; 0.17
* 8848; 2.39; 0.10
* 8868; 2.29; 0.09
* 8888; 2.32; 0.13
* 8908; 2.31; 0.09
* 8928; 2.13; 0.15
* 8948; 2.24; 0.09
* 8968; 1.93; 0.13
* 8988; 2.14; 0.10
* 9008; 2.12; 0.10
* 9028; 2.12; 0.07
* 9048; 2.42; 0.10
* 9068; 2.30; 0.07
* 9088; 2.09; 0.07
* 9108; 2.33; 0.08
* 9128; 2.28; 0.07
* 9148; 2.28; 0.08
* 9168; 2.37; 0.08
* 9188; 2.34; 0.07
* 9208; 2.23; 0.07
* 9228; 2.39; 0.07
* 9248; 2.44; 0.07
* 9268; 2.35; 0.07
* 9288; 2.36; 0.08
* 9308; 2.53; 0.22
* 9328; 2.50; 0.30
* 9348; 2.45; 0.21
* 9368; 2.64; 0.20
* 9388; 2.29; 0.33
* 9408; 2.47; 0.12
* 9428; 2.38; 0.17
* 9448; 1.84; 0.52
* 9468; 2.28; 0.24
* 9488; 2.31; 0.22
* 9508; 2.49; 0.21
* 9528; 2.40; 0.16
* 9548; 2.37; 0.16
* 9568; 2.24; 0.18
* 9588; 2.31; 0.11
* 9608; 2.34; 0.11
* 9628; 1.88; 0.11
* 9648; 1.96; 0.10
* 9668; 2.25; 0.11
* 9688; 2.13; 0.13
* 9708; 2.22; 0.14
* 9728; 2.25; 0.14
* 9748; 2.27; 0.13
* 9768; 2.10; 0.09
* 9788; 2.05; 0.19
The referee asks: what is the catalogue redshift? 0.259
